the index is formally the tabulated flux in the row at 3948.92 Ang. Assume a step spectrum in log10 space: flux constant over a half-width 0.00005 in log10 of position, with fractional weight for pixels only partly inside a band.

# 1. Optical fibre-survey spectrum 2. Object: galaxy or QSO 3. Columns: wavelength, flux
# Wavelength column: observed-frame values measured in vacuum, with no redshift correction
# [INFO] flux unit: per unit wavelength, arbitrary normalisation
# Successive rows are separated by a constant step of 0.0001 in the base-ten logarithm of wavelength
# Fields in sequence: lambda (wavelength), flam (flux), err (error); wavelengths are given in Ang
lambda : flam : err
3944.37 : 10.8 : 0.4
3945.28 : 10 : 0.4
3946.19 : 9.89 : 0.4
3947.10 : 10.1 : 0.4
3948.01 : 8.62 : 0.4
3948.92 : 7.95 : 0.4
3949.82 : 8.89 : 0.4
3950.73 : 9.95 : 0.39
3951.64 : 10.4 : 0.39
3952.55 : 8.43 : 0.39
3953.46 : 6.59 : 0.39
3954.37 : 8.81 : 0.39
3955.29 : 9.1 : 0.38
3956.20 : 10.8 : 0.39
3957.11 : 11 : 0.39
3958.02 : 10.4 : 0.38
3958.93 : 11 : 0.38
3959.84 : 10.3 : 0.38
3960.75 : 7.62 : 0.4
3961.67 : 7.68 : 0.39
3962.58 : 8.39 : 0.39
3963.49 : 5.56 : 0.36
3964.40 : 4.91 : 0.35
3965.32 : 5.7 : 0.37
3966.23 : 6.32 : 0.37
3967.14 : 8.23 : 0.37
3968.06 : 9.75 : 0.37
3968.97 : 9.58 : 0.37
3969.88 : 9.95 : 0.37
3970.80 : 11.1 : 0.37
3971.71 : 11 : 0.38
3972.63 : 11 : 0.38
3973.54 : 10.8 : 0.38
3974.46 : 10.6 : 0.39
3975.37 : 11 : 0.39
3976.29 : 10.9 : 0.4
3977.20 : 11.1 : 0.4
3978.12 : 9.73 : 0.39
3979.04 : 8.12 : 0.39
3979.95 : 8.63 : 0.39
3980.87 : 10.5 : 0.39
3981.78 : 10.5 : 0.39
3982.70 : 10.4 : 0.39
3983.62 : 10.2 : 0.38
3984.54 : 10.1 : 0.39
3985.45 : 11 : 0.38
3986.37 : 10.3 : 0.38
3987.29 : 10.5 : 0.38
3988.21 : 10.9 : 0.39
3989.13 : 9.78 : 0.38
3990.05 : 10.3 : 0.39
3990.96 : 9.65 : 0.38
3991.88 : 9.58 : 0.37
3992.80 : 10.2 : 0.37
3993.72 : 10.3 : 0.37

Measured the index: 7.95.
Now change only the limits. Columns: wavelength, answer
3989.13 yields 9.78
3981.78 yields 10.5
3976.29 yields 10.9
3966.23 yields 6.32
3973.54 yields 10.8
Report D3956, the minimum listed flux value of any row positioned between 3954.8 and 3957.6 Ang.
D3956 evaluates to 9.1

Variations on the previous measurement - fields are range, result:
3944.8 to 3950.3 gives 7.95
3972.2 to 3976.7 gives 10.6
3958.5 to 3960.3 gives 10.3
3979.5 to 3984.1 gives 8.63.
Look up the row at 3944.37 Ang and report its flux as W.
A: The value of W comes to 10.8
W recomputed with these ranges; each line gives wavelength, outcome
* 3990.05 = 10.3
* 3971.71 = 11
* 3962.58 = 8.39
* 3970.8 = 11.1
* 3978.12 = 9.73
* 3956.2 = 10.8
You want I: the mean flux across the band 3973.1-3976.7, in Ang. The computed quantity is 10.8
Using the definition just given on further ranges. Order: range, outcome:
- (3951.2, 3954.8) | 8.55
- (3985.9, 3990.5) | 10.3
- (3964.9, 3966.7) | 6.06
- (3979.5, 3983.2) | 10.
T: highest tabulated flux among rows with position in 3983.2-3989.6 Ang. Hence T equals 11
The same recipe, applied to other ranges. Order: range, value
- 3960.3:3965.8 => 8.39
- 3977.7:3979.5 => 9.73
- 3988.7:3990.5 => 10.3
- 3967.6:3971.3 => 11.1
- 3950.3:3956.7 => 10.8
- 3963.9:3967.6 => 8.23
